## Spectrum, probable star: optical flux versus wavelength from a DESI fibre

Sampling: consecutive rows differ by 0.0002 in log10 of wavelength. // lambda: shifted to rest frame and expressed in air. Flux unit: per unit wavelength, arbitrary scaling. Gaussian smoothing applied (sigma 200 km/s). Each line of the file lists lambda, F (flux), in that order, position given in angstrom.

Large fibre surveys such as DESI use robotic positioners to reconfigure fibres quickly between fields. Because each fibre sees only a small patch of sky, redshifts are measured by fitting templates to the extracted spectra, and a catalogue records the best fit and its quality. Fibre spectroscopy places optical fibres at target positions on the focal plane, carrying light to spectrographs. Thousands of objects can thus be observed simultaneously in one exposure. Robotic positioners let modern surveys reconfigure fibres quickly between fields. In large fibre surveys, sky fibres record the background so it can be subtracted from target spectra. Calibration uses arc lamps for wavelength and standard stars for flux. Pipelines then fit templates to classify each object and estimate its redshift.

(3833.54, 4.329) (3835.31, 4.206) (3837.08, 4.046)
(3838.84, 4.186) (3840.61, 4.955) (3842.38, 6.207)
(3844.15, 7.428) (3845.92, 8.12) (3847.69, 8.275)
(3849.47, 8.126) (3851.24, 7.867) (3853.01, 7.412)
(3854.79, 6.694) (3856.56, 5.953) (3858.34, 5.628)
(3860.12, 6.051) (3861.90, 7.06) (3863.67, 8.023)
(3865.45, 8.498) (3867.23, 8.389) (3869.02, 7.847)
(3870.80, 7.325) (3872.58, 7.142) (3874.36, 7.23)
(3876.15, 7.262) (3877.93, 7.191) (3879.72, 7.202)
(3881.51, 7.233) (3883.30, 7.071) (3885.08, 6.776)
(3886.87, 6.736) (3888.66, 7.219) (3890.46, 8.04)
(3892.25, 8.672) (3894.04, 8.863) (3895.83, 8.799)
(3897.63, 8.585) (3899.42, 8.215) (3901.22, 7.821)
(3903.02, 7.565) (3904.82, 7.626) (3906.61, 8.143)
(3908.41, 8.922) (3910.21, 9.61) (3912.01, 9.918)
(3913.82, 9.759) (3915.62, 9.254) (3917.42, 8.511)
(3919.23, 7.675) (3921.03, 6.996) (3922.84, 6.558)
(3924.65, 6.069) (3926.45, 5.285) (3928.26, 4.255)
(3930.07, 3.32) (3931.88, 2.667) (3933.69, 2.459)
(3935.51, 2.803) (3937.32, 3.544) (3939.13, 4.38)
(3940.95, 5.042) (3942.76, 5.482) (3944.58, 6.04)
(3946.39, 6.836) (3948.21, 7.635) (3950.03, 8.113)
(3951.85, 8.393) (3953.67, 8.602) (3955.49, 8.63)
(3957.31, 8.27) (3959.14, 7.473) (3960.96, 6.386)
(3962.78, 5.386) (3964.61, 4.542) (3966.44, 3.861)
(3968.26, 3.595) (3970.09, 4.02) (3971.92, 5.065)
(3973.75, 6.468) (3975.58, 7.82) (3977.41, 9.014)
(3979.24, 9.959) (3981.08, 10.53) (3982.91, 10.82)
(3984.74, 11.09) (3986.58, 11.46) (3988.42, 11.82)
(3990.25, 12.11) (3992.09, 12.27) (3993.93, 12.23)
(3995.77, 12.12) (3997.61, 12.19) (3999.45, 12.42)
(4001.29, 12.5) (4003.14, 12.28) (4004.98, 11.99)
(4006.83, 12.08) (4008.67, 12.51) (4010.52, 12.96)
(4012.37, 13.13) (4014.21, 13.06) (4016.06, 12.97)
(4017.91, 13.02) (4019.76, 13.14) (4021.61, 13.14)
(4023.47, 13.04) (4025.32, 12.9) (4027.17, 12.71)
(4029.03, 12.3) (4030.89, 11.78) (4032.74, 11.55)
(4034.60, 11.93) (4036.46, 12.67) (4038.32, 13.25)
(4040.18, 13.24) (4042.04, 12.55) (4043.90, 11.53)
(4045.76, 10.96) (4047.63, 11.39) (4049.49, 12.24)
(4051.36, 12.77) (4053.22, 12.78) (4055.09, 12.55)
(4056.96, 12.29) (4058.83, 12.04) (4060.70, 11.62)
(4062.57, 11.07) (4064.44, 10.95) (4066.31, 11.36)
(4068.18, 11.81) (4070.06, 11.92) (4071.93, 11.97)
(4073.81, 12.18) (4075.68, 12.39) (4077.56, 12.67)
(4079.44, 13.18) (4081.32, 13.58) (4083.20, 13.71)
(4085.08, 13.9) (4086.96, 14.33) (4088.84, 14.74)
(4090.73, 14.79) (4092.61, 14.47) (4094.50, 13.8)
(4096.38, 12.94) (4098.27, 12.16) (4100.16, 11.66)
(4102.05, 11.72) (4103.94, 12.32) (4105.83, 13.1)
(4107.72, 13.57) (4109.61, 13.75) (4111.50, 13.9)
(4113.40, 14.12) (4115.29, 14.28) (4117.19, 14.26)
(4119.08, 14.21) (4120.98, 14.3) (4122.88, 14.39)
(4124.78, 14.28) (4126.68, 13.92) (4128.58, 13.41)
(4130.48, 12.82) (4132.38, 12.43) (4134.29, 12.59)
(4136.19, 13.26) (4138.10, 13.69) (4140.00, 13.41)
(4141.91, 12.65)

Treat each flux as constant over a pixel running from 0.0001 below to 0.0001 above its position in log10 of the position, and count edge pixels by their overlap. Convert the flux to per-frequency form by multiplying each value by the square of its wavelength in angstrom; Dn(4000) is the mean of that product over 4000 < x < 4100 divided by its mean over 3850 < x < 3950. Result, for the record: 2.0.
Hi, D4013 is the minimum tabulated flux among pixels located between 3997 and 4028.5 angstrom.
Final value 11.99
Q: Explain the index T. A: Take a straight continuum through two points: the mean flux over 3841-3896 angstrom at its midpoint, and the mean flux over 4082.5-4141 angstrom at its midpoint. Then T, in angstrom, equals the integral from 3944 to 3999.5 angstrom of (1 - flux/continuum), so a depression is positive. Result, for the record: 8.6 angstrom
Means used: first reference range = 7.39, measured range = 8.52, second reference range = 13.6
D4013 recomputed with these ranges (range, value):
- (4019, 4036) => 11.55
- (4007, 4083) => 10.95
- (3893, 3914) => 7.565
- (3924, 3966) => 2.459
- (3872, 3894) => 6.736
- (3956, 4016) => 3.595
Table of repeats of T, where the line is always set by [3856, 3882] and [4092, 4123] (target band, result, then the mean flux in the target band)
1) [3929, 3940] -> 7.0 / 3.21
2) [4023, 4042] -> -1.7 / 12.5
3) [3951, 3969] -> 5.7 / 6.53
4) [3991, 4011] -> -3.1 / 12.3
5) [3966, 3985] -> 4.9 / 7.45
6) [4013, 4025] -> -2.1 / 13.1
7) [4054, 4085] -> 0.5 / 12.3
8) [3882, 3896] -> 0.1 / 7.71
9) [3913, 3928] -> 2.1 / 7.36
